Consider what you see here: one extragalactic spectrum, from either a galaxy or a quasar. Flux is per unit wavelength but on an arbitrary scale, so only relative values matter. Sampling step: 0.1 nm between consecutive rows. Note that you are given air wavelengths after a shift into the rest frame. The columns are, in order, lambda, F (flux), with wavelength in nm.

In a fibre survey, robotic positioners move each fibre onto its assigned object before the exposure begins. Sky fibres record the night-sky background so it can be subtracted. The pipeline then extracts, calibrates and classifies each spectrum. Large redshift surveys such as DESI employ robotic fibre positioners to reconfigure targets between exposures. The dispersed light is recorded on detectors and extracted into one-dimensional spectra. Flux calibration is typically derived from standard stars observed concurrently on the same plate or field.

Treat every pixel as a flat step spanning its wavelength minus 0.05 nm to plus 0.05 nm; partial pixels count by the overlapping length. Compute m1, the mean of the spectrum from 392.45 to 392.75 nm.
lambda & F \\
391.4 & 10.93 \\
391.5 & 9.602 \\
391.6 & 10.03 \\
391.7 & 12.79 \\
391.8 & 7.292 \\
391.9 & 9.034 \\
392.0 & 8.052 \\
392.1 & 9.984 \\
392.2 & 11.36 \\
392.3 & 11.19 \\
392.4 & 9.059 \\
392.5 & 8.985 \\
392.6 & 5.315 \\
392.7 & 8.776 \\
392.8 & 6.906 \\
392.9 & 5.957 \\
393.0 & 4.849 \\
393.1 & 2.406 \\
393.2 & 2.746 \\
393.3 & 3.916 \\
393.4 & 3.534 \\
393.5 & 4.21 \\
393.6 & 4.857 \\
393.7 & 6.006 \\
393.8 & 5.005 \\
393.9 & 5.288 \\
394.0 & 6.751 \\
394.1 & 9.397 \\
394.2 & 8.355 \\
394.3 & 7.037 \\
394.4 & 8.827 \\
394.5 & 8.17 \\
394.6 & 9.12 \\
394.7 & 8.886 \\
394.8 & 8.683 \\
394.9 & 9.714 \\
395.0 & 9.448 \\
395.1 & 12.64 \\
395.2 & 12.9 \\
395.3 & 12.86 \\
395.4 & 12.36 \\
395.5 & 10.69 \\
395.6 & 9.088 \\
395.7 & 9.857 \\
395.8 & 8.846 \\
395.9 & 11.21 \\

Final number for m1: 7.69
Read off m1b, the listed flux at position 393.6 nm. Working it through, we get 4.857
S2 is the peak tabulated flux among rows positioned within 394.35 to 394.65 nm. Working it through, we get 9.12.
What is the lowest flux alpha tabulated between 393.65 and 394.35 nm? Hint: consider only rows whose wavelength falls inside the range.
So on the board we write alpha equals 5.005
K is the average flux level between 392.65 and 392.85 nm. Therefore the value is 7.84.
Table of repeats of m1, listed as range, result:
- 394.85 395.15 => 10.6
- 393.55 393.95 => 5.29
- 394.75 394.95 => 9.2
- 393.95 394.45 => 8.07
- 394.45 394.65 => 8.65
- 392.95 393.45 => 3.49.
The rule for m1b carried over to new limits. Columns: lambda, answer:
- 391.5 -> 9.602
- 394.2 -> 8.355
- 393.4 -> 3.534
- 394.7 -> 8.886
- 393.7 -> 6.006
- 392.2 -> 11.36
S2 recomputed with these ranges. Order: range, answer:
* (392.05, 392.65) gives 11.36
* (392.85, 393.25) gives 5.957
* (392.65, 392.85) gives 8.776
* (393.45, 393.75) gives 6.006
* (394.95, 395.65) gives 12.9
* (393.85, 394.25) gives 9.397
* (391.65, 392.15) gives 12.79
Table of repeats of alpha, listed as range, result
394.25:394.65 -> 7.037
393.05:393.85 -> 2.406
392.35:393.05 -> 4.849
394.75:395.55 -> 8.683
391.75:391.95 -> 7.292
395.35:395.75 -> 9.088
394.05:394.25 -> 8.355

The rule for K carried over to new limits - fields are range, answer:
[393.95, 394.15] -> 8.07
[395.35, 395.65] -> 10.7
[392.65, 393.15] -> 5.78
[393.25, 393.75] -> 4.5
